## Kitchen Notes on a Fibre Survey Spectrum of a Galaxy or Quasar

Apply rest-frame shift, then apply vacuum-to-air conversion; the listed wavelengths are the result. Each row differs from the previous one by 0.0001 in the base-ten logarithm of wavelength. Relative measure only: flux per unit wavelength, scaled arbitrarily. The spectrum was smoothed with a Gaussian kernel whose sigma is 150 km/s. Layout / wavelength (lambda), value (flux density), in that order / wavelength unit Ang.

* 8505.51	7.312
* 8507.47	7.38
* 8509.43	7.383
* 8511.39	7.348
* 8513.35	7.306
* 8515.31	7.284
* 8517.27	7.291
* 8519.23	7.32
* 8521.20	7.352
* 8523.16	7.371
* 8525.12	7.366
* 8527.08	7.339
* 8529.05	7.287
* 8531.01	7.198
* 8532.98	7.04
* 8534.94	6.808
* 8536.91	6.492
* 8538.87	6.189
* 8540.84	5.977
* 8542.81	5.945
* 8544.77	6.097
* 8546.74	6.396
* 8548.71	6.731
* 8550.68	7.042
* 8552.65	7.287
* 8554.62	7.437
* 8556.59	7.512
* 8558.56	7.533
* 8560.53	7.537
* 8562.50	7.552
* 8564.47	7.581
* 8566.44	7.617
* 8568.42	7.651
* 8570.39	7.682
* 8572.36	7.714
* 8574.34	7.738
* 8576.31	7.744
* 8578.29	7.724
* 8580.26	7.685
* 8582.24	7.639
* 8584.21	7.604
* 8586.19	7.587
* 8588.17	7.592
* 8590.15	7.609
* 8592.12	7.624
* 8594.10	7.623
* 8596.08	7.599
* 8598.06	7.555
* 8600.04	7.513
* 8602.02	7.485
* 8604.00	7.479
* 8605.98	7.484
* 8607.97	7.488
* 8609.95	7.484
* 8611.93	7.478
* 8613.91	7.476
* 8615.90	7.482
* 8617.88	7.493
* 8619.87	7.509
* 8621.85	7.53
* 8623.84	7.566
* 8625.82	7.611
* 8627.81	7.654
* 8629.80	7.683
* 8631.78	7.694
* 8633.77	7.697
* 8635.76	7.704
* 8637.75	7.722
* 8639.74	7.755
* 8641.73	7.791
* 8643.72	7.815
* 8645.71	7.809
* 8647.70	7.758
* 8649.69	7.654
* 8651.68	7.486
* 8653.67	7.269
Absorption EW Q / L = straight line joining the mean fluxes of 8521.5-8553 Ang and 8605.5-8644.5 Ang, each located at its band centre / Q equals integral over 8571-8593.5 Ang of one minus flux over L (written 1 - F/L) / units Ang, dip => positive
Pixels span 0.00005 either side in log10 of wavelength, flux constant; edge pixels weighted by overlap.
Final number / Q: -1.4 Ang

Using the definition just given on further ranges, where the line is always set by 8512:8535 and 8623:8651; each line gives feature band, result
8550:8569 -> -0.2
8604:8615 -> 0.2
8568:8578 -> -0.3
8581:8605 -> -0.1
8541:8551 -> 1.3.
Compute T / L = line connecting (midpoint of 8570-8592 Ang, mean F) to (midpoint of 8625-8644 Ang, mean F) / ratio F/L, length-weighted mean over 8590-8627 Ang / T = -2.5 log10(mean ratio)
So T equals 0.02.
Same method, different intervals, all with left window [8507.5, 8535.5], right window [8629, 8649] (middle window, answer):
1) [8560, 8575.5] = -0.026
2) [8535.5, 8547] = 0.187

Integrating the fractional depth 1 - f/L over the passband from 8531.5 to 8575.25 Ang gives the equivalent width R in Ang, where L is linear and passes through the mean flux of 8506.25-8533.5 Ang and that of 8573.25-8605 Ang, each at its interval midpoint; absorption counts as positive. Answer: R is 2.3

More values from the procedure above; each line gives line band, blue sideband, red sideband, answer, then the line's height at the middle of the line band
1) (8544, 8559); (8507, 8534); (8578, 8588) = 0.95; 7.47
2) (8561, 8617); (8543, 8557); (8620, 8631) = -2.72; 7.24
